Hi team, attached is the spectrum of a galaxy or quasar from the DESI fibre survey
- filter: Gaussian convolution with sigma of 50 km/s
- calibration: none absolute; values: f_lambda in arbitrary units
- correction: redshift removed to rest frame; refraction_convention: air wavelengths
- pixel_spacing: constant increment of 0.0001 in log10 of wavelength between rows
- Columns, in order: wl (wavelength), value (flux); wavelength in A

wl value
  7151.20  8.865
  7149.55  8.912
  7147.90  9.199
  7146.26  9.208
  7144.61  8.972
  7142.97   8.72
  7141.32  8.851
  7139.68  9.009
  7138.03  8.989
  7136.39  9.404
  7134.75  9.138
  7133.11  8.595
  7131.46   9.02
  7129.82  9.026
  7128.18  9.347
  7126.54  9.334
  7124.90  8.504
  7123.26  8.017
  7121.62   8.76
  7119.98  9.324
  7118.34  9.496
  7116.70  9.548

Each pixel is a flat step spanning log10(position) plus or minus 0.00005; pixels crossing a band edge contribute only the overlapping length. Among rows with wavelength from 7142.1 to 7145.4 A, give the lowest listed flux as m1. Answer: 8.72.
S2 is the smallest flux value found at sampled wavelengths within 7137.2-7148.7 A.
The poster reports 8.72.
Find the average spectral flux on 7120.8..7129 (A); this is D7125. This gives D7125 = 8.8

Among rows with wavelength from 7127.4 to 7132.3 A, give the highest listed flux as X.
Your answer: 9.347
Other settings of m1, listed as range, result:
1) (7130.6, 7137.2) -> 8.595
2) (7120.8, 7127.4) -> 8.017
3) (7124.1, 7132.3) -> 8.504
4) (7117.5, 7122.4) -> 8.76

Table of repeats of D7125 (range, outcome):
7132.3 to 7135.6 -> 8.89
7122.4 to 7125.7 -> 8.27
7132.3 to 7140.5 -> 9.03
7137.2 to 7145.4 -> 8.91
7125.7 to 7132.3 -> 9.18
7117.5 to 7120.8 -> 9.4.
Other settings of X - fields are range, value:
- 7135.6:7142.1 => 9.404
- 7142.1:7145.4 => 8.972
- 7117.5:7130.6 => 9.496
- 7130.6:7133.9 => 9.02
